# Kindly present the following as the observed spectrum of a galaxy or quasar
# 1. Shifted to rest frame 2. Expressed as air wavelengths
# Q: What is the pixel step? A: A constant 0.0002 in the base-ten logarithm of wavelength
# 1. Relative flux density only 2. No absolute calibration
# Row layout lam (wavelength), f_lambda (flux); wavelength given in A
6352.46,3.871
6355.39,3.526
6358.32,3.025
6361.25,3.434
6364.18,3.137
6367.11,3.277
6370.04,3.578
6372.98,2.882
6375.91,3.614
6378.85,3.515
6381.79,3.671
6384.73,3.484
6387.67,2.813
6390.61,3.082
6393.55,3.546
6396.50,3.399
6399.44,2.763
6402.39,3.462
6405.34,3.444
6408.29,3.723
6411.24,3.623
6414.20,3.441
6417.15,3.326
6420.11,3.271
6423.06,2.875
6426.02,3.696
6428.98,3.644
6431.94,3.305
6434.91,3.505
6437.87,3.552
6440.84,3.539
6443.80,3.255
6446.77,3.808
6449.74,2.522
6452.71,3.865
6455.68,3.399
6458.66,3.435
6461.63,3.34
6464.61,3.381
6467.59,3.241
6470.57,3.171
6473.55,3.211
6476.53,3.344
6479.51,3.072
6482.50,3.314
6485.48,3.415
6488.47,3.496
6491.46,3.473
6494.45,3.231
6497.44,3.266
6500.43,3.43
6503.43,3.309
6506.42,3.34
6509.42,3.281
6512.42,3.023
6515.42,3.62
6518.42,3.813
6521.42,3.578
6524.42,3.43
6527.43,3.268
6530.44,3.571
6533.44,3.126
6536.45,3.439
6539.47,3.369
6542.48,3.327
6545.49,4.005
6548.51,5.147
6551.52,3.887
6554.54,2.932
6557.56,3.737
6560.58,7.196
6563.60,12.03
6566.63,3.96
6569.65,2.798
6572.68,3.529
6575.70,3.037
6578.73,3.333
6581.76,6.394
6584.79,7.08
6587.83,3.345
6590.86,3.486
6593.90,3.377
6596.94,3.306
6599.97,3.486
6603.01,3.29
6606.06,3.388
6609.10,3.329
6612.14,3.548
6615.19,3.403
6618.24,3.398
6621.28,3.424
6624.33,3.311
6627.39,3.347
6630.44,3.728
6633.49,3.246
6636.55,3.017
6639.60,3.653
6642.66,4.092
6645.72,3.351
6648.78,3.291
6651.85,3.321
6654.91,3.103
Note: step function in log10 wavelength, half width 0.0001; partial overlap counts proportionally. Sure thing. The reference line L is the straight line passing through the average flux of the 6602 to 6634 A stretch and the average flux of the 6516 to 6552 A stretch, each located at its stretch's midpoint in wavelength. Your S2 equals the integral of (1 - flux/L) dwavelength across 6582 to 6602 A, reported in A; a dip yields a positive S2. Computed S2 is -3.8 A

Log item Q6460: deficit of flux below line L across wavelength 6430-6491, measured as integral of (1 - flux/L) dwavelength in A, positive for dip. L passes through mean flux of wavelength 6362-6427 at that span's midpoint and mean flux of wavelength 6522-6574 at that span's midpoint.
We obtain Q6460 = 6.1 A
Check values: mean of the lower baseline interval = 3.35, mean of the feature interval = 3.36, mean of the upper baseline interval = 4.27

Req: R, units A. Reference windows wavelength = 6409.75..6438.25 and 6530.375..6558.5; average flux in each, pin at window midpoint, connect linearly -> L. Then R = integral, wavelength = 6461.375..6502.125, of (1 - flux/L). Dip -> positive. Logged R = 2.55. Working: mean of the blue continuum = 3.42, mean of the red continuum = 3.66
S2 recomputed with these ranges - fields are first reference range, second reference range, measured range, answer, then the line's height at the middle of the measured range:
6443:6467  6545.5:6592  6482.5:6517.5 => 5.04 A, 3.93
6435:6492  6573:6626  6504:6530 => 0.70 A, 3.52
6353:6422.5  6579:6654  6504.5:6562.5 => -3.82 A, 3.56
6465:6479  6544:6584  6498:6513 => 2.04 A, 3.81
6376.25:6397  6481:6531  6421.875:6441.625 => -0.40 A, 3.38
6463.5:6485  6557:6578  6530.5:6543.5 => 3.44 A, 4.55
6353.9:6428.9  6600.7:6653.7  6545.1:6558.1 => -2.12 A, 3.4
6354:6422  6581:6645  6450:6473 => 0.76 A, 3.46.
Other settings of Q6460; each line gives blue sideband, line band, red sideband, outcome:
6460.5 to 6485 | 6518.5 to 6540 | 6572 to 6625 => 0.4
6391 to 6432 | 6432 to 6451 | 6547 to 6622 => 0.9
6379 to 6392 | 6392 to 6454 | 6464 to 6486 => -2.5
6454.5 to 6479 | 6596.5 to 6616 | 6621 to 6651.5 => 0.1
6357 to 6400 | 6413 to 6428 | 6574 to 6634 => 0.2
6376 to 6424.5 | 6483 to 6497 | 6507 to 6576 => 1.5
